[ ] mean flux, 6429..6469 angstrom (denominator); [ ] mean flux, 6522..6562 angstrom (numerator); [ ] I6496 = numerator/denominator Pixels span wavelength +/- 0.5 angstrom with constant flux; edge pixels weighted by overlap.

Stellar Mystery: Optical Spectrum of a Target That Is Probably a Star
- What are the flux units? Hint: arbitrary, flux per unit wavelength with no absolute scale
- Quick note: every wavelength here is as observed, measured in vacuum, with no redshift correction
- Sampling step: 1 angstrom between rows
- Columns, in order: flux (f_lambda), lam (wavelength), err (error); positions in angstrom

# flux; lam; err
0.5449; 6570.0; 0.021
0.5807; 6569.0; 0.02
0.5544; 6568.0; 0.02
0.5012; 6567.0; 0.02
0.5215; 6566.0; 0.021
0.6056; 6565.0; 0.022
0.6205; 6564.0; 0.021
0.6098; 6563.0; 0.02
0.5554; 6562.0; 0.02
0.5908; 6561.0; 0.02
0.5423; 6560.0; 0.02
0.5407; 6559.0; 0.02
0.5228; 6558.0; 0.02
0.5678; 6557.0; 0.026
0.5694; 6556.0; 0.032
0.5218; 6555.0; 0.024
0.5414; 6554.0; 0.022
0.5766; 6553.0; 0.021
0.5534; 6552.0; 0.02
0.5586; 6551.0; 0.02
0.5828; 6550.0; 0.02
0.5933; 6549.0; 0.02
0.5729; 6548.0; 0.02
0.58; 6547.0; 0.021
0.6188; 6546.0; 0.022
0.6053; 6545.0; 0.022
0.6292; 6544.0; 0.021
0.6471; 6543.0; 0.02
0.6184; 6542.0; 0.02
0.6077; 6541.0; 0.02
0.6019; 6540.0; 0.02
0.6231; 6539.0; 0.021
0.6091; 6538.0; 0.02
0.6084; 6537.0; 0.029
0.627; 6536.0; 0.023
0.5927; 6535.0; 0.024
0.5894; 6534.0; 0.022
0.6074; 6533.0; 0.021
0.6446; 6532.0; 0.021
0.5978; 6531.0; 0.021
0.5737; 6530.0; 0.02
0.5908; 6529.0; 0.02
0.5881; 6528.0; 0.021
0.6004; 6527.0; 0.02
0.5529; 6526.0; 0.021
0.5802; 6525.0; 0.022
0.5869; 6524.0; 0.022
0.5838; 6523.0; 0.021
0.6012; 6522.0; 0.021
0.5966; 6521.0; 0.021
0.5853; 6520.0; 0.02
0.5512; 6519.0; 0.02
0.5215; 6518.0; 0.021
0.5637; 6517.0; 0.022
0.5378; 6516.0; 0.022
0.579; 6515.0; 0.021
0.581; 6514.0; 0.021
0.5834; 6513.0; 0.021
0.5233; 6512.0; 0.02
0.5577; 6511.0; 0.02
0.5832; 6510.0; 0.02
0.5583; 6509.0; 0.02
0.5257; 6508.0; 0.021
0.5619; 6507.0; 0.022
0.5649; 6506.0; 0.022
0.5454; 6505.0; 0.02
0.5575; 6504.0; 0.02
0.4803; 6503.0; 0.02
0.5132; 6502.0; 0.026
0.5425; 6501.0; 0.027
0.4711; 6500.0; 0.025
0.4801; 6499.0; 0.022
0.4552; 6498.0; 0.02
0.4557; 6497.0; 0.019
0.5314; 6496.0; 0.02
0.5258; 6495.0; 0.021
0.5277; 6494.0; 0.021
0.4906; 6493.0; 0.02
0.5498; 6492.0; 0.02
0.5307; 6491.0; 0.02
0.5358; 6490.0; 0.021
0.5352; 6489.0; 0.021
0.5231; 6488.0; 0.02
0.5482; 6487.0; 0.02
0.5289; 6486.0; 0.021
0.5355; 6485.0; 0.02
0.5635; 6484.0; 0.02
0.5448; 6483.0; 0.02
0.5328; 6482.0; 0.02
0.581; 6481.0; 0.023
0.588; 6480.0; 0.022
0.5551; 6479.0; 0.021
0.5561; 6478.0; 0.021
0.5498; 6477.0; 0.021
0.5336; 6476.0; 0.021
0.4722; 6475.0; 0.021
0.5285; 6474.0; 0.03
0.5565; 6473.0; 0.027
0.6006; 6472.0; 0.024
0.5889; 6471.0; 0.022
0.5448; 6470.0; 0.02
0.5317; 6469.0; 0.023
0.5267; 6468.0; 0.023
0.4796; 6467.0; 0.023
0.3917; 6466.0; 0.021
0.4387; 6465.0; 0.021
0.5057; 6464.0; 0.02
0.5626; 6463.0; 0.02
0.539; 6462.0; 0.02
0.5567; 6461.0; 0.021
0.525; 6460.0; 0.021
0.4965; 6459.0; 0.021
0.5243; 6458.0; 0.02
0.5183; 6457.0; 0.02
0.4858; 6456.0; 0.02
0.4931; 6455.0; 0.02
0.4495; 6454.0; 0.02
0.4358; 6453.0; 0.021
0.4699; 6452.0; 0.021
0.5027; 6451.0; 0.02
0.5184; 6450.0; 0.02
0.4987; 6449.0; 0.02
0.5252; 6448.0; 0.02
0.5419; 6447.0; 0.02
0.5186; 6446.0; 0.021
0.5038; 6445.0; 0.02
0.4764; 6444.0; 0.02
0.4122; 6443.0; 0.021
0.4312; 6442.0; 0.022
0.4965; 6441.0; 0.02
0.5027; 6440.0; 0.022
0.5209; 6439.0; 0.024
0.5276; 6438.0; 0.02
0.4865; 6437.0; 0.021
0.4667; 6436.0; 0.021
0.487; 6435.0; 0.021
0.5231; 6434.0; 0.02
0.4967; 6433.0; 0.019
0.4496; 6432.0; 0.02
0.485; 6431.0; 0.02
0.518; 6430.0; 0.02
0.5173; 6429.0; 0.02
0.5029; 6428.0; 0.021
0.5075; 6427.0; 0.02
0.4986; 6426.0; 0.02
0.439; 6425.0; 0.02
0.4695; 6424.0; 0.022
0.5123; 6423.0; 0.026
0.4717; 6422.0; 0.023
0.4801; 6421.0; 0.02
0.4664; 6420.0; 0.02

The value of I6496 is 1.2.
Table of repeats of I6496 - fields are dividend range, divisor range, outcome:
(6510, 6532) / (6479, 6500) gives 1.09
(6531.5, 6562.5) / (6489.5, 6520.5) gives 1.10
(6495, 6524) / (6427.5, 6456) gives 1.11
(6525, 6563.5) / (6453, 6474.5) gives 1.14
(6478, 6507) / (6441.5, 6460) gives 1.08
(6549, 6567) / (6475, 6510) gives 1.06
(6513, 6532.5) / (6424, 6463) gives 1.17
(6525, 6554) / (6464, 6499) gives 1.13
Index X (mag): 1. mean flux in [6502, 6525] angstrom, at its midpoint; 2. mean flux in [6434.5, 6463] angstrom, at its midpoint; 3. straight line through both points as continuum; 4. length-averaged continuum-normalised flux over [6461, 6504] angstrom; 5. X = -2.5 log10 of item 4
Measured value 0.01 mag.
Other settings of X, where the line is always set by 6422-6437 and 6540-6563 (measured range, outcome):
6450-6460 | 0.041 mag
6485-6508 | 0.036 mag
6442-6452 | 0.017 mag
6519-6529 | -0.050 mag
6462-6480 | -0.014 mag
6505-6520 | -0.014 mag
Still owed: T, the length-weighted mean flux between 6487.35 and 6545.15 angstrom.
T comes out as 0.563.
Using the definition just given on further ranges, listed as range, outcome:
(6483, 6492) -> 0.539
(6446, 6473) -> 0.511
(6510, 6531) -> 0.573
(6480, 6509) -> 0.528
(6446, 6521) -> 0.528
